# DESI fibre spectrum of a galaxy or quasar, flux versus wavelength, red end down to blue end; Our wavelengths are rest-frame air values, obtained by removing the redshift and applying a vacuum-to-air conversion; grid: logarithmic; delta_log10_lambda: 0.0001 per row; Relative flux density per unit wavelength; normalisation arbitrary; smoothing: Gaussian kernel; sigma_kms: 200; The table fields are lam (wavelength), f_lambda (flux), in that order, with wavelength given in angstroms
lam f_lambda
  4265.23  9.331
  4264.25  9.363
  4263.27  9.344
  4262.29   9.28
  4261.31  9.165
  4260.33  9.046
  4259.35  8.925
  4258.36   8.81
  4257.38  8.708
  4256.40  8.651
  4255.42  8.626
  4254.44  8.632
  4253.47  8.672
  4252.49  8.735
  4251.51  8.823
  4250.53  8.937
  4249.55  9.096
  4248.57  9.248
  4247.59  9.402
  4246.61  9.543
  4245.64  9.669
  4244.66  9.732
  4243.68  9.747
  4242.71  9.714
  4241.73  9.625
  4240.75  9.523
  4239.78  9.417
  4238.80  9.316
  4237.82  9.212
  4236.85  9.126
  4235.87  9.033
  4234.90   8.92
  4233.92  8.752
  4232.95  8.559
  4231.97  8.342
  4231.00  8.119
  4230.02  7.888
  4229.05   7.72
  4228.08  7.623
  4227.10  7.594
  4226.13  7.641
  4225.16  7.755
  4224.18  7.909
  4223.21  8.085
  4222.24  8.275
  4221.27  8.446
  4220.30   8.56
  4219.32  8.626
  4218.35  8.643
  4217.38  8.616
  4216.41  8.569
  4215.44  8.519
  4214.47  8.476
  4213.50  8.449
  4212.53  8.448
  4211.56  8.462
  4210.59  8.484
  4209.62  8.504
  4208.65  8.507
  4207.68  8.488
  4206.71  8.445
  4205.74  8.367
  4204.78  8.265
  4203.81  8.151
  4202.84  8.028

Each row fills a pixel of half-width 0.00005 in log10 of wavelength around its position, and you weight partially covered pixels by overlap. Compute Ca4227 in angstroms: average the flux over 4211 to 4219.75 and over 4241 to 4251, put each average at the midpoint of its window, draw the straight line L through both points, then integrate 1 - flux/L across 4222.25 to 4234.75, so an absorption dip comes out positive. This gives 1.3 angstroms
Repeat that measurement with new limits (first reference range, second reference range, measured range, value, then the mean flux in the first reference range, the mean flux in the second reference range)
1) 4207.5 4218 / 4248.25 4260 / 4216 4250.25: -0.34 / 8.5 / 8.82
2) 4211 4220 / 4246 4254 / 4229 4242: 0.00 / 8.53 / 9.07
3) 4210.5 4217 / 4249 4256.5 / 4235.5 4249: -1.16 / 8.49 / 8.79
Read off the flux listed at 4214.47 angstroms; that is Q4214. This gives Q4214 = 8.476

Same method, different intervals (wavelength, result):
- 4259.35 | 8.925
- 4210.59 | 8.484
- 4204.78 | 8.265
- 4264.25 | 9.363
